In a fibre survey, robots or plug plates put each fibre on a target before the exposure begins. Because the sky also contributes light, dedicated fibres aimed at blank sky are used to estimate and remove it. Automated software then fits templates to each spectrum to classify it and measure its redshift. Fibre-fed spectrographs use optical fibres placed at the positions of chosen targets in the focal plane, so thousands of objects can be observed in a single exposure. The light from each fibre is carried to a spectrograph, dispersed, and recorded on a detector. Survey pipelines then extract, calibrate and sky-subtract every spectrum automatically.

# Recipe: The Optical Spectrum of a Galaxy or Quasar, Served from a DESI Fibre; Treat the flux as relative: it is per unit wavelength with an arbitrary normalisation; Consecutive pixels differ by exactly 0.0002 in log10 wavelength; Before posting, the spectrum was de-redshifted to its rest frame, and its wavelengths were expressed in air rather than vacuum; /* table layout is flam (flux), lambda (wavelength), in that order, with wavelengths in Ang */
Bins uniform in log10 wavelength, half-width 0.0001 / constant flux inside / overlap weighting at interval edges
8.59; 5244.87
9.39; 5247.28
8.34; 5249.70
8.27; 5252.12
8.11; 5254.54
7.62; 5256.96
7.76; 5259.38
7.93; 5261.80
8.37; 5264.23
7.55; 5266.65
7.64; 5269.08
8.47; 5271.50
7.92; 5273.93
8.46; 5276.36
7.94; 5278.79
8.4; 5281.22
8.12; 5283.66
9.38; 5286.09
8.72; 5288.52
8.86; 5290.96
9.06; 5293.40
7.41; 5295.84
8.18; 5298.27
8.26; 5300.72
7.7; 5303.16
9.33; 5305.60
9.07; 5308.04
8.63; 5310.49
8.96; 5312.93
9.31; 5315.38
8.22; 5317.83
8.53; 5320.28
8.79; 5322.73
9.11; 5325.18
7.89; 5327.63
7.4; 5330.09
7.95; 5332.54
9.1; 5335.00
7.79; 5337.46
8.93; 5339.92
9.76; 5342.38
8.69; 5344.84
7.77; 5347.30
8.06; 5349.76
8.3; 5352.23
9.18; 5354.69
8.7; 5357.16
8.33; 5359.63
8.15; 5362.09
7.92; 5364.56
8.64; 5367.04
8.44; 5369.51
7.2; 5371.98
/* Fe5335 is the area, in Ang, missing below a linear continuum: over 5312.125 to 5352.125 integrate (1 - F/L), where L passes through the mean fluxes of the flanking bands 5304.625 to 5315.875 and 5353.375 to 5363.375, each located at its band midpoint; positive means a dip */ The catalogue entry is 1.5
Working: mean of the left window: 9.04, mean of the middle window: 8.5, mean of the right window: 8.59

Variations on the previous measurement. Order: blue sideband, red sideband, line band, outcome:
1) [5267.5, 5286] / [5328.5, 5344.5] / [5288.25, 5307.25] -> -0.3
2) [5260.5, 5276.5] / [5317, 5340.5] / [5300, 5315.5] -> -0.9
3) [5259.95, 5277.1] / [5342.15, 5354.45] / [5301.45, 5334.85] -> -1.0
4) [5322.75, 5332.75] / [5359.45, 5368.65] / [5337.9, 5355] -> -0.8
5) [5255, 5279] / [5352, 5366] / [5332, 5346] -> -0.7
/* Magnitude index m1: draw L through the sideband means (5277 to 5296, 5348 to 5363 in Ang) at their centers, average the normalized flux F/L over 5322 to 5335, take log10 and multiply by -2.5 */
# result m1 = 0.025 mag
